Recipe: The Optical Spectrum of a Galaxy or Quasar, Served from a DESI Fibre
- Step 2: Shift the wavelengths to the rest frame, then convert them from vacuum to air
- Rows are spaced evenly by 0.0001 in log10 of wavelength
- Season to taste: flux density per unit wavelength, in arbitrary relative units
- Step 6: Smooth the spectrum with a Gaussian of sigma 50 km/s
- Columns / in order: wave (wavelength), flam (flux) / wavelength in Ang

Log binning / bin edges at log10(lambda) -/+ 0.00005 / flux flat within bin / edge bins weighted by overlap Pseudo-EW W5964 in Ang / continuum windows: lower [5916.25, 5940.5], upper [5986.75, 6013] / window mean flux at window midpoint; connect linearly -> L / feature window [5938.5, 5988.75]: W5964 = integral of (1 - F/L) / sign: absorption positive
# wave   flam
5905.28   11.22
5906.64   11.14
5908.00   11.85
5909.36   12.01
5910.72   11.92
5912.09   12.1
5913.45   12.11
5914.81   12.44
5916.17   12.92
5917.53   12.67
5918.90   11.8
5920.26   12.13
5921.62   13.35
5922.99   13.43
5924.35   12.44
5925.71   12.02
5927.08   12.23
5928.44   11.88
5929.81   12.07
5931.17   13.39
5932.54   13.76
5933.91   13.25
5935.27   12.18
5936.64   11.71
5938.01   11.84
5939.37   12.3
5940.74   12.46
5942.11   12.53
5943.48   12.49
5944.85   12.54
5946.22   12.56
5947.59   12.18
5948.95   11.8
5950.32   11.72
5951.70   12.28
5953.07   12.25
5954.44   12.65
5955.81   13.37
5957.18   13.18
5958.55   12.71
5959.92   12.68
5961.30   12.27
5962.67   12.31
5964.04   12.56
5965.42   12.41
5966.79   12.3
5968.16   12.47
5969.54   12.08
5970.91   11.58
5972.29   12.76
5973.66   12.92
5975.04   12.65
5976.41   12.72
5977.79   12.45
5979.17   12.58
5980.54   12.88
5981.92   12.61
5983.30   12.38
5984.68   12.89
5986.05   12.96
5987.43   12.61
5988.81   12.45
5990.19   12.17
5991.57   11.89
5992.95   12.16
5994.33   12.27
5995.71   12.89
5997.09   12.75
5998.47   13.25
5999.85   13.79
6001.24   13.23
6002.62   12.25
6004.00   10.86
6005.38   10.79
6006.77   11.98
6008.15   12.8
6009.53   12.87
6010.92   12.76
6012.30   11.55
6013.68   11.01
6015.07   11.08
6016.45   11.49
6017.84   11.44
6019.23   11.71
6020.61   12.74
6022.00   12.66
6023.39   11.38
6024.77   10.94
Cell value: -0.2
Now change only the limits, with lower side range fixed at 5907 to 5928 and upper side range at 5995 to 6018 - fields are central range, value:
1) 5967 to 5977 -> -0.2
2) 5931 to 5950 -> -0.3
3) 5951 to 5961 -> -0.4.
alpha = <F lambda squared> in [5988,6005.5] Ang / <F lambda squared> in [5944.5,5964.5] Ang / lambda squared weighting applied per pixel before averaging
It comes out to 1.01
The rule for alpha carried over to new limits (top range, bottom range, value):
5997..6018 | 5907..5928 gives 1.01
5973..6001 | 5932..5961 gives 1.03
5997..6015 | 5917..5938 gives 1.00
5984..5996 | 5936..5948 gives 1.03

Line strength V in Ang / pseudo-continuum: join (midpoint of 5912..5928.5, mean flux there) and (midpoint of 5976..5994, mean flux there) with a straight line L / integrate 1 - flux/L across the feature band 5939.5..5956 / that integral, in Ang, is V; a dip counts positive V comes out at 0.15 Ang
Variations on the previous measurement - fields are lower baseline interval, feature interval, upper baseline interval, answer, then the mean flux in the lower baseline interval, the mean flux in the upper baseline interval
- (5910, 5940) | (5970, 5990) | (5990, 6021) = -0.55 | 12.5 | 12.2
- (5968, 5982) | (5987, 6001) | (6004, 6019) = -0.63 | 12.5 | 11.7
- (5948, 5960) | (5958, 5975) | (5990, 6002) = 0.20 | 12.5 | 12.7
